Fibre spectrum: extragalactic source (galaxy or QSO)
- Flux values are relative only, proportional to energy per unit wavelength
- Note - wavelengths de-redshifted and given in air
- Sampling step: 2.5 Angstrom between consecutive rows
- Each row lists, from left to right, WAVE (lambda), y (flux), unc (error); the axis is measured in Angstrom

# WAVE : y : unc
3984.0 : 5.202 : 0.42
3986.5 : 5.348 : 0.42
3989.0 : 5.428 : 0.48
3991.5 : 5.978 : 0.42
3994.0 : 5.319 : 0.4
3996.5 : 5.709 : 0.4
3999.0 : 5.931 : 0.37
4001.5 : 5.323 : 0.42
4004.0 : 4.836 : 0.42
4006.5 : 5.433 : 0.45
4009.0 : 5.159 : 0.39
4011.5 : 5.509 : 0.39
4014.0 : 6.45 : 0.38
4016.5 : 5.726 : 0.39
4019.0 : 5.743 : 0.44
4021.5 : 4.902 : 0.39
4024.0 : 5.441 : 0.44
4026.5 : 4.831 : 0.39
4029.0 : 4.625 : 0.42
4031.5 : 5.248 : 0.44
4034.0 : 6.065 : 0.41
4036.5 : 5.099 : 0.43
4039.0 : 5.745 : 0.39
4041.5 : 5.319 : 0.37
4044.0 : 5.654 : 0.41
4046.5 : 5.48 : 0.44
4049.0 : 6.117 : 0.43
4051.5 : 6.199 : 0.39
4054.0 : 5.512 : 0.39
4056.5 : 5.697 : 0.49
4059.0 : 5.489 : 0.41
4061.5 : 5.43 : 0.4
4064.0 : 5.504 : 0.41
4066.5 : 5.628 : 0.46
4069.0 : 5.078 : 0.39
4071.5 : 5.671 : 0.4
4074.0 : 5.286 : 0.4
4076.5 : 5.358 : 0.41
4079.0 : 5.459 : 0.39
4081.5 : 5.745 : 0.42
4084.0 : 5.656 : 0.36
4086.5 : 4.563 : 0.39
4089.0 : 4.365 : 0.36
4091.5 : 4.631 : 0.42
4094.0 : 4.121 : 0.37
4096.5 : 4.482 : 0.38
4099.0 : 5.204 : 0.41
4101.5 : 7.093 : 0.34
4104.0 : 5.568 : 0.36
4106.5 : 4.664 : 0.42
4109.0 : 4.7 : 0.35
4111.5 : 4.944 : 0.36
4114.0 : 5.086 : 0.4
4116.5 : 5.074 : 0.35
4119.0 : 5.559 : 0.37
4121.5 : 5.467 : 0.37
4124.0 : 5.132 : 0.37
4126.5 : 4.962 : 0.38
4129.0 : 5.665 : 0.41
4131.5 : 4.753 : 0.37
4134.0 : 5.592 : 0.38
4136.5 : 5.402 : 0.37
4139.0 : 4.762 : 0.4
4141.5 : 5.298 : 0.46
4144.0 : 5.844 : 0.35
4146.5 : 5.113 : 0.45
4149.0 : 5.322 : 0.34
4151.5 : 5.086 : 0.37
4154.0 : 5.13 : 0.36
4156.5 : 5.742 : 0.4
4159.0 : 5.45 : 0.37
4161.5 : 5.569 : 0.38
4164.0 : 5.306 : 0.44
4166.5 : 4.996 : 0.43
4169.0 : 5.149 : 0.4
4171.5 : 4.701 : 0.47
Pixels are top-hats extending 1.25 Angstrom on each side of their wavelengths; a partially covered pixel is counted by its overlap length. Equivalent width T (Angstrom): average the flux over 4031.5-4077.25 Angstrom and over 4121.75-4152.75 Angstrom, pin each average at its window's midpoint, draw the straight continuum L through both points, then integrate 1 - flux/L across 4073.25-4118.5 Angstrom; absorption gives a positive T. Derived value 2.4 Angstrom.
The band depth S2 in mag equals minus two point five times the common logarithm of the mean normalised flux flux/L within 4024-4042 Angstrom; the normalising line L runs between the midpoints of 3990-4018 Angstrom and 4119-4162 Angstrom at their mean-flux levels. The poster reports 0.05 mag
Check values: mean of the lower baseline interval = 5.58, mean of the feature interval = 5.29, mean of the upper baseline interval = 5.31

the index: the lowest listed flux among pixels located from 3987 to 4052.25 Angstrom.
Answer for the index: 4.625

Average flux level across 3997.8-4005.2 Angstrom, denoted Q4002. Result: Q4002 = 5.36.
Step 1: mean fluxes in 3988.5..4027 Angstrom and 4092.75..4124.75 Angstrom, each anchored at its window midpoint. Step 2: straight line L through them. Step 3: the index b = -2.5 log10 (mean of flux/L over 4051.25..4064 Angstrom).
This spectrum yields -0.05 mag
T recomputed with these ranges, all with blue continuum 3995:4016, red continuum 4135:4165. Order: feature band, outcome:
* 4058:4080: 0.1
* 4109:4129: 0.8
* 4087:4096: 1.7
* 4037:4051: -0.4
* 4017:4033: 1.0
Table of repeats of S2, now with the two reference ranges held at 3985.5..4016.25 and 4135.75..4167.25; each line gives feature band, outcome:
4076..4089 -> 0.032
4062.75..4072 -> -0.003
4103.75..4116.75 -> 0.088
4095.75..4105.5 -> -0.045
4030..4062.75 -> -0.027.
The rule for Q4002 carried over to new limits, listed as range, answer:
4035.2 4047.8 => 5.46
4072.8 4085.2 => 5.5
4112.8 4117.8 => 5.08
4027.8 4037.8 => 5.26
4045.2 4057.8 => 5.8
